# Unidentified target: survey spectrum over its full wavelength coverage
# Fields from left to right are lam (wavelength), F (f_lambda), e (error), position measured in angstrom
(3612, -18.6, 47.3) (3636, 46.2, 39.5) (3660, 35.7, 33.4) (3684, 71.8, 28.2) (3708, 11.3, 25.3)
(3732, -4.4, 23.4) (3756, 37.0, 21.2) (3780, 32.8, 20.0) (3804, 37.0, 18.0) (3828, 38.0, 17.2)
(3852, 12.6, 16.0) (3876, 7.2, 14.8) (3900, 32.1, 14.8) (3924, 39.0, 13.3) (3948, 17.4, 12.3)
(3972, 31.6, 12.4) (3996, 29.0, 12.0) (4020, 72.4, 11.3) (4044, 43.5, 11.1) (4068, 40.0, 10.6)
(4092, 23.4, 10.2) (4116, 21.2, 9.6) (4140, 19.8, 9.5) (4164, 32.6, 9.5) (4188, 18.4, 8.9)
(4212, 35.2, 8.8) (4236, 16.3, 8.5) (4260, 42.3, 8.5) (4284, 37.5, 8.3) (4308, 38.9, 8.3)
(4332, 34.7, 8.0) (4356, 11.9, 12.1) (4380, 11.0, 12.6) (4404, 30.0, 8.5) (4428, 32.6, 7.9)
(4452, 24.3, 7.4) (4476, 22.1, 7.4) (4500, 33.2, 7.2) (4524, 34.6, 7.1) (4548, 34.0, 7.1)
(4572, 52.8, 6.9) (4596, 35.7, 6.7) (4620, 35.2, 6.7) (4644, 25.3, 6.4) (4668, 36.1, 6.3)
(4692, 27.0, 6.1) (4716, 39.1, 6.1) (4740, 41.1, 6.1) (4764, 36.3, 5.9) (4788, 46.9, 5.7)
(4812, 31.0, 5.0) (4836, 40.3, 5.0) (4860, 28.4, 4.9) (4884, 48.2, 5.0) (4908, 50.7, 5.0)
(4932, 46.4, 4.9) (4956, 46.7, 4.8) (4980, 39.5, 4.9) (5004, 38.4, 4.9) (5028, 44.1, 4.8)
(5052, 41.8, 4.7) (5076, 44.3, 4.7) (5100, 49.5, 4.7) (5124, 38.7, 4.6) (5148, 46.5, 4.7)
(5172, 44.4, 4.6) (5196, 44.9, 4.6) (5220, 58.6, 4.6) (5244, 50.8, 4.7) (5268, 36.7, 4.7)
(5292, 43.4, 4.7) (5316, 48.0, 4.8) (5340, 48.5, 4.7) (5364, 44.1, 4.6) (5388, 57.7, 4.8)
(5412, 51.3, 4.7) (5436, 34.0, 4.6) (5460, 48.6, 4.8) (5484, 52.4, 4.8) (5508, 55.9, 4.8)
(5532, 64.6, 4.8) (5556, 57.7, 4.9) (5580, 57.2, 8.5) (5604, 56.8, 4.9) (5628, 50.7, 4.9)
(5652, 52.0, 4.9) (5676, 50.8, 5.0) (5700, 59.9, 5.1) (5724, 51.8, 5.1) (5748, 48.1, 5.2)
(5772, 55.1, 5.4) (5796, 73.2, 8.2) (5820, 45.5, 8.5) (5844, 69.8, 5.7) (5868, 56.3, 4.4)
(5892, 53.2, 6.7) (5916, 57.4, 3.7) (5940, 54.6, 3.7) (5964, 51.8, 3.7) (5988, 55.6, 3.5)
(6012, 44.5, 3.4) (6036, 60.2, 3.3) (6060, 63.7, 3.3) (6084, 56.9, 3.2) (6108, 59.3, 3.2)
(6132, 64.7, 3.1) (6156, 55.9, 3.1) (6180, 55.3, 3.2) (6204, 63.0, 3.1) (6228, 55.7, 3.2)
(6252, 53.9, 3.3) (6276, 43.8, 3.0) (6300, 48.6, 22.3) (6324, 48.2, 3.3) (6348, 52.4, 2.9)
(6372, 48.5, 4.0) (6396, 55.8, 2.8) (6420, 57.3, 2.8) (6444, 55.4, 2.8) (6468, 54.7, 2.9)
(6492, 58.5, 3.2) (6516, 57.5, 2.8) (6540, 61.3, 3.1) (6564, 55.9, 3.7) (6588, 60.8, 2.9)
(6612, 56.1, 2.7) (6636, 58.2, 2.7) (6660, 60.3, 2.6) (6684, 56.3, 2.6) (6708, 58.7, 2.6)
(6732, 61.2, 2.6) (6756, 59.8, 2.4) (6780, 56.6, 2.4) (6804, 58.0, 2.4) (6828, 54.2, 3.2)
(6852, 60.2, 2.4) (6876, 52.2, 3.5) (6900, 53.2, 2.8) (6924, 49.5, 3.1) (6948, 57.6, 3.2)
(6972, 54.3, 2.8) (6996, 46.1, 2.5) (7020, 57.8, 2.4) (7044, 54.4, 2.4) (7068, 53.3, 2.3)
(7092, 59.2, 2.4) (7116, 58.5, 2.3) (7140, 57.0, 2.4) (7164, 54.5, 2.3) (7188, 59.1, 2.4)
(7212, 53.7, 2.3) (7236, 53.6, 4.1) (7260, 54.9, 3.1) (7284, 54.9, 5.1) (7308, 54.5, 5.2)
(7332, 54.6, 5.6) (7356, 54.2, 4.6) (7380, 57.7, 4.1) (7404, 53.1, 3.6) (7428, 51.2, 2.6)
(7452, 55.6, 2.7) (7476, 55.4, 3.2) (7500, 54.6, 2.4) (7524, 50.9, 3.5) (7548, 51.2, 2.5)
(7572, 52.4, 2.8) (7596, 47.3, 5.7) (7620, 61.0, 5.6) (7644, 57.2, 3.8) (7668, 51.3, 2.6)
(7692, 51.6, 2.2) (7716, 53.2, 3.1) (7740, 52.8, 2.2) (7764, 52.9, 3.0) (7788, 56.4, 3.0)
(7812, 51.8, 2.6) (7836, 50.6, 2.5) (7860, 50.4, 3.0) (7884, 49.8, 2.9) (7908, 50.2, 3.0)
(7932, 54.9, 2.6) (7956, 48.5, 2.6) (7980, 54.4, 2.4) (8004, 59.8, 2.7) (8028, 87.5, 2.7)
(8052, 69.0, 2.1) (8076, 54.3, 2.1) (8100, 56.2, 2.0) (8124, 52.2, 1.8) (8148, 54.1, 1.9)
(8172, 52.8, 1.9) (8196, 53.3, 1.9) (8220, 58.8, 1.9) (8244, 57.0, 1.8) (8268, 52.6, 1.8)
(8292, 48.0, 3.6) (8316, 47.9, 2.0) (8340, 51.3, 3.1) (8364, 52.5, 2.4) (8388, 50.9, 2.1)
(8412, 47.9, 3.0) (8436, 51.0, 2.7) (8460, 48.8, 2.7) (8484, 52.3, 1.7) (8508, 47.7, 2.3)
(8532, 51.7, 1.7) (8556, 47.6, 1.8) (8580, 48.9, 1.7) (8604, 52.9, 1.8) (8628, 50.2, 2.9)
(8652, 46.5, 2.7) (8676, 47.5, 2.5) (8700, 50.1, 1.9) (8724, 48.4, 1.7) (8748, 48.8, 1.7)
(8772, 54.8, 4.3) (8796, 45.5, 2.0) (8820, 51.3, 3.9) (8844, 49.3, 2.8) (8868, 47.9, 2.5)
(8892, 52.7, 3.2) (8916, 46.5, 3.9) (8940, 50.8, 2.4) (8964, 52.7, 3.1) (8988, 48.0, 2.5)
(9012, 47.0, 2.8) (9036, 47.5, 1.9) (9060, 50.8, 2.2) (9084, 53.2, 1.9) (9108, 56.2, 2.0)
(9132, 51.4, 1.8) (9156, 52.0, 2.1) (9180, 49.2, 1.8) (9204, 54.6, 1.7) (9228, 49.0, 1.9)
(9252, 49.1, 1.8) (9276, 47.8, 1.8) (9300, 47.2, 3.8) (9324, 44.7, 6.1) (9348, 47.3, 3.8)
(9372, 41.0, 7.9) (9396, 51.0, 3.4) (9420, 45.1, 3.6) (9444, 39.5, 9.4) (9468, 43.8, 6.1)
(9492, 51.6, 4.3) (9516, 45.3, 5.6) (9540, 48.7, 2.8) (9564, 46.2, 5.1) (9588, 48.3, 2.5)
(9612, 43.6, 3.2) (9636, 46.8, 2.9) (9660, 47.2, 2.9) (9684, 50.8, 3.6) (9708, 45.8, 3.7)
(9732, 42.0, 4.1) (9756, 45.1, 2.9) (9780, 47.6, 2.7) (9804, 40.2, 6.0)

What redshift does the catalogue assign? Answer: 0.223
